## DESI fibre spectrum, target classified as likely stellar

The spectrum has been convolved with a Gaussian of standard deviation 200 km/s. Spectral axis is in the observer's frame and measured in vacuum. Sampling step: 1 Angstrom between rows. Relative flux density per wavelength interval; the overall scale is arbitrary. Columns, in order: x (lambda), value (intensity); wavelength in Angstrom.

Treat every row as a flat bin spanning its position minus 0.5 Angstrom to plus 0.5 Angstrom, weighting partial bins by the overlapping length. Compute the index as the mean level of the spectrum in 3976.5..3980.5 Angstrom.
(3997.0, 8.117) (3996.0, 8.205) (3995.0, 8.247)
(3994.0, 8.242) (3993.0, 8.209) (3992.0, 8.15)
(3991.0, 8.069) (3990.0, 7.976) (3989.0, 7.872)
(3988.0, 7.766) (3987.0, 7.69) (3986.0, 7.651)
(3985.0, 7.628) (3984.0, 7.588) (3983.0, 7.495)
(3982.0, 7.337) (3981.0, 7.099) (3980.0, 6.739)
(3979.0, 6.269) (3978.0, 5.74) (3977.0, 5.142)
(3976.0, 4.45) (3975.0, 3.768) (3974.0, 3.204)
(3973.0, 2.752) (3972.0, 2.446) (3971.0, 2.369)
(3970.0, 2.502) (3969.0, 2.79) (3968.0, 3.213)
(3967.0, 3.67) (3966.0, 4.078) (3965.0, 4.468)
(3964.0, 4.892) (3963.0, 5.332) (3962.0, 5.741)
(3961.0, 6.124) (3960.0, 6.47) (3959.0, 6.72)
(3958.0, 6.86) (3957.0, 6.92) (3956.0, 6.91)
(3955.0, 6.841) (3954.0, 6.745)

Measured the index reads 5.97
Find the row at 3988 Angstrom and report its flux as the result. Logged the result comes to 7.766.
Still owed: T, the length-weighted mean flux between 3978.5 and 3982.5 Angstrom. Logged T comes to 6.86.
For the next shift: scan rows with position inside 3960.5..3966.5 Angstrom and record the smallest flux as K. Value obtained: 4.078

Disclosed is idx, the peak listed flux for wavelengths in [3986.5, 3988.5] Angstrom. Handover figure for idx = 7.766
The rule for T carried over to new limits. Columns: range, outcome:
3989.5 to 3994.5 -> 8.13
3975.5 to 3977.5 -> 4.8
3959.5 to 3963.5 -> 5.92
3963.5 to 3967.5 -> 4.28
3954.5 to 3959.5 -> 6.85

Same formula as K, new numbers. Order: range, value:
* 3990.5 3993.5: 8.069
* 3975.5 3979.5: 4.45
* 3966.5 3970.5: 2.502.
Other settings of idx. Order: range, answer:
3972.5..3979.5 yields 6.269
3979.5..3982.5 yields 7.337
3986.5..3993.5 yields 8.209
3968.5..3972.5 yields 2.79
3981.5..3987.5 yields 7.69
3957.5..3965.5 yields 6.86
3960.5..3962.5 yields 6.124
